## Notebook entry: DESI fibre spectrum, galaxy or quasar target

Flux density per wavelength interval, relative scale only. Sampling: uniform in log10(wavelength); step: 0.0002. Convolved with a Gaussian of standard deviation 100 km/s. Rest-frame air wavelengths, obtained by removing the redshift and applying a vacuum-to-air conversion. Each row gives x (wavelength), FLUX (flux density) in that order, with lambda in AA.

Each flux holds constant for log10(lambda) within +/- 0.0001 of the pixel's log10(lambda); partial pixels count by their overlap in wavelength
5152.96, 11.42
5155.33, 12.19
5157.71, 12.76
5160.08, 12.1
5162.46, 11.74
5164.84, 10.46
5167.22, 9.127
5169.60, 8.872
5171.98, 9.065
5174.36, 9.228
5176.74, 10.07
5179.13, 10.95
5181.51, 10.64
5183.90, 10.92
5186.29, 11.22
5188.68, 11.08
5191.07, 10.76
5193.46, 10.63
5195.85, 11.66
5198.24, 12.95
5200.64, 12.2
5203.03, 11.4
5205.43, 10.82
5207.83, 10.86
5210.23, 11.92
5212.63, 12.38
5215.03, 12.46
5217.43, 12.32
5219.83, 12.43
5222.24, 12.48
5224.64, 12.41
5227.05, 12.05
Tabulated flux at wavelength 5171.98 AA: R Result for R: 9.065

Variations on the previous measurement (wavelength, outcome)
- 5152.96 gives 11.42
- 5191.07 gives 10.76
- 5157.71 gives 12.76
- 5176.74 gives 10.07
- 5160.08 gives 12.1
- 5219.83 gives 12.43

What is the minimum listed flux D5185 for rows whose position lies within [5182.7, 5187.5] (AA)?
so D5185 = 10.92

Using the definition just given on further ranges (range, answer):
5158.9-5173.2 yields 8.872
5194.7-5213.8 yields 10.82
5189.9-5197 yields 10.63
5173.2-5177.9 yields 9.228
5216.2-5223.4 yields 12.32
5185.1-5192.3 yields 10.76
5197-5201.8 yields 12.2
